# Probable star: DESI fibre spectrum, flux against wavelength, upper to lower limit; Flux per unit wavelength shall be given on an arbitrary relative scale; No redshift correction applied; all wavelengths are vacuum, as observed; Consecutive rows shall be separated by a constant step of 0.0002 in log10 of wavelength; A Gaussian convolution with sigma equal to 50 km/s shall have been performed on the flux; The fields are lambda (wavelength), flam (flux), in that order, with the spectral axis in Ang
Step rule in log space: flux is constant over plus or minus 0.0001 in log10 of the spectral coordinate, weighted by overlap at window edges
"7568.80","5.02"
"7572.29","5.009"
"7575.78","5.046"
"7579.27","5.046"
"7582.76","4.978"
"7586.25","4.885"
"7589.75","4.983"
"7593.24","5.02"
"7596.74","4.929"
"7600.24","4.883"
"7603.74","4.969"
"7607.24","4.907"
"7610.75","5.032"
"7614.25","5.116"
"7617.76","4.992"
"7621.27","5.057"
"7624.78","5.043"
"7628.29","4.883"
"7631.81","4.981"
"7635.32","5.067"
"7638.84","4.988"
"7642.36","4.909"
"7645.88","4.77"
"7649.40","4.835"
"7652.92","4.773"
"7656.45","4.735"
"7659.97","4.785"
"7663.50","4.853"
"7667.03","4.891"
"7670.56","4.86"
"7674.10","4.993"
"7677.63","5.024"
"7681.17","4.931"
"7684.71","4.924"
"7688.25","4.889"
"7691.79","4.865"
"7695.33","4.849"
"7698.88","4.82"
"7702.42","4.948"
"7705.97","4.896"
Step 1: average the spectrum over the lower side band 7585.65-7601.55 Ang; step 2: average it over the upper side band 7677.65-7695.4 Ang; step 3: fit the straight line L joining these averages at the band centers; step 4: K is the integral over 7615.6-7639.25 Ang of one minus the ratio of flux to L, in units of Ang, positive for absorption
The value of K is -0.3 Ang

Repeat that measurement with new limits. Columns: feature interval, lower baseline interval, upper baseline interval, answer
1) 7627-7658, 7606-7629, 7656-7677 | 0.4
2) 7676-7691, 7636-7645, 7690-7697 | -0.2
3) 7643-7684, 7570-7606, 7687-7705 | 0.4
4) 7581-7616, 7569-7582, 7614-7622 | 0.4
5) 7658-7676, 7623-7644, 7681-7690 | 0.2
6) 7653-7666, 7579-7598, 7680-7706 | 0.3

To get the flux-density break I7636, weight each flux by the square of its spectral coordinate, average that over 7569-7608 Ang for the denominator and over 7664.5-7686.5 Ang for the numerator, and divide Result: 1.0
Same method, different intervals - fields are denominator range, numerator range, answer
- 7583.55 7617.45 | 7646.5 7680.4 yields 0.99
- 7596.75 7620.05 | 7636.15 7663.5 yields 0.98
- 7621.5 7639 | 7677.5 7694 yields 1.00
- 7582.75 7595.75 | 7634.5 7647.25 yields 1.01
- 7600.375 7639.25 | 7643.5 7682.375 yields 0.98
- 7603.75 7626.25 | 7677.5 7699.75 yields 0.99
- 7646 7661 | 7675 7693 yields 1.04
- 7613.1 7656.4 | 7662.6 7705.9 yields 1.01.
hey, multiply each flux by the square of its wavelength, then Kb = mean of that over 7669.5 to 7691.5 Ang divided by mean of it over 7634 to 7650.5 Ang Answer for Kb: 1.01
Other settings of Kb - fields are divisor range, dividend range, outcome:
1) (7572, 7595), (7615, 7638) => 1.01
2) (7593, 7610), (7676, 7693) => 1.02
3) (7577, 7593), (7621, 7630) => 1.01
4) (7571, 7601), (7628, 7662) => 0.99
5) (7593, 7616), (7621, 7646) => 1.01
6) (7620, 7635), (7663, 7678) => 1.00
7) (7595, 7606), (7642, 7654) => 0.99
